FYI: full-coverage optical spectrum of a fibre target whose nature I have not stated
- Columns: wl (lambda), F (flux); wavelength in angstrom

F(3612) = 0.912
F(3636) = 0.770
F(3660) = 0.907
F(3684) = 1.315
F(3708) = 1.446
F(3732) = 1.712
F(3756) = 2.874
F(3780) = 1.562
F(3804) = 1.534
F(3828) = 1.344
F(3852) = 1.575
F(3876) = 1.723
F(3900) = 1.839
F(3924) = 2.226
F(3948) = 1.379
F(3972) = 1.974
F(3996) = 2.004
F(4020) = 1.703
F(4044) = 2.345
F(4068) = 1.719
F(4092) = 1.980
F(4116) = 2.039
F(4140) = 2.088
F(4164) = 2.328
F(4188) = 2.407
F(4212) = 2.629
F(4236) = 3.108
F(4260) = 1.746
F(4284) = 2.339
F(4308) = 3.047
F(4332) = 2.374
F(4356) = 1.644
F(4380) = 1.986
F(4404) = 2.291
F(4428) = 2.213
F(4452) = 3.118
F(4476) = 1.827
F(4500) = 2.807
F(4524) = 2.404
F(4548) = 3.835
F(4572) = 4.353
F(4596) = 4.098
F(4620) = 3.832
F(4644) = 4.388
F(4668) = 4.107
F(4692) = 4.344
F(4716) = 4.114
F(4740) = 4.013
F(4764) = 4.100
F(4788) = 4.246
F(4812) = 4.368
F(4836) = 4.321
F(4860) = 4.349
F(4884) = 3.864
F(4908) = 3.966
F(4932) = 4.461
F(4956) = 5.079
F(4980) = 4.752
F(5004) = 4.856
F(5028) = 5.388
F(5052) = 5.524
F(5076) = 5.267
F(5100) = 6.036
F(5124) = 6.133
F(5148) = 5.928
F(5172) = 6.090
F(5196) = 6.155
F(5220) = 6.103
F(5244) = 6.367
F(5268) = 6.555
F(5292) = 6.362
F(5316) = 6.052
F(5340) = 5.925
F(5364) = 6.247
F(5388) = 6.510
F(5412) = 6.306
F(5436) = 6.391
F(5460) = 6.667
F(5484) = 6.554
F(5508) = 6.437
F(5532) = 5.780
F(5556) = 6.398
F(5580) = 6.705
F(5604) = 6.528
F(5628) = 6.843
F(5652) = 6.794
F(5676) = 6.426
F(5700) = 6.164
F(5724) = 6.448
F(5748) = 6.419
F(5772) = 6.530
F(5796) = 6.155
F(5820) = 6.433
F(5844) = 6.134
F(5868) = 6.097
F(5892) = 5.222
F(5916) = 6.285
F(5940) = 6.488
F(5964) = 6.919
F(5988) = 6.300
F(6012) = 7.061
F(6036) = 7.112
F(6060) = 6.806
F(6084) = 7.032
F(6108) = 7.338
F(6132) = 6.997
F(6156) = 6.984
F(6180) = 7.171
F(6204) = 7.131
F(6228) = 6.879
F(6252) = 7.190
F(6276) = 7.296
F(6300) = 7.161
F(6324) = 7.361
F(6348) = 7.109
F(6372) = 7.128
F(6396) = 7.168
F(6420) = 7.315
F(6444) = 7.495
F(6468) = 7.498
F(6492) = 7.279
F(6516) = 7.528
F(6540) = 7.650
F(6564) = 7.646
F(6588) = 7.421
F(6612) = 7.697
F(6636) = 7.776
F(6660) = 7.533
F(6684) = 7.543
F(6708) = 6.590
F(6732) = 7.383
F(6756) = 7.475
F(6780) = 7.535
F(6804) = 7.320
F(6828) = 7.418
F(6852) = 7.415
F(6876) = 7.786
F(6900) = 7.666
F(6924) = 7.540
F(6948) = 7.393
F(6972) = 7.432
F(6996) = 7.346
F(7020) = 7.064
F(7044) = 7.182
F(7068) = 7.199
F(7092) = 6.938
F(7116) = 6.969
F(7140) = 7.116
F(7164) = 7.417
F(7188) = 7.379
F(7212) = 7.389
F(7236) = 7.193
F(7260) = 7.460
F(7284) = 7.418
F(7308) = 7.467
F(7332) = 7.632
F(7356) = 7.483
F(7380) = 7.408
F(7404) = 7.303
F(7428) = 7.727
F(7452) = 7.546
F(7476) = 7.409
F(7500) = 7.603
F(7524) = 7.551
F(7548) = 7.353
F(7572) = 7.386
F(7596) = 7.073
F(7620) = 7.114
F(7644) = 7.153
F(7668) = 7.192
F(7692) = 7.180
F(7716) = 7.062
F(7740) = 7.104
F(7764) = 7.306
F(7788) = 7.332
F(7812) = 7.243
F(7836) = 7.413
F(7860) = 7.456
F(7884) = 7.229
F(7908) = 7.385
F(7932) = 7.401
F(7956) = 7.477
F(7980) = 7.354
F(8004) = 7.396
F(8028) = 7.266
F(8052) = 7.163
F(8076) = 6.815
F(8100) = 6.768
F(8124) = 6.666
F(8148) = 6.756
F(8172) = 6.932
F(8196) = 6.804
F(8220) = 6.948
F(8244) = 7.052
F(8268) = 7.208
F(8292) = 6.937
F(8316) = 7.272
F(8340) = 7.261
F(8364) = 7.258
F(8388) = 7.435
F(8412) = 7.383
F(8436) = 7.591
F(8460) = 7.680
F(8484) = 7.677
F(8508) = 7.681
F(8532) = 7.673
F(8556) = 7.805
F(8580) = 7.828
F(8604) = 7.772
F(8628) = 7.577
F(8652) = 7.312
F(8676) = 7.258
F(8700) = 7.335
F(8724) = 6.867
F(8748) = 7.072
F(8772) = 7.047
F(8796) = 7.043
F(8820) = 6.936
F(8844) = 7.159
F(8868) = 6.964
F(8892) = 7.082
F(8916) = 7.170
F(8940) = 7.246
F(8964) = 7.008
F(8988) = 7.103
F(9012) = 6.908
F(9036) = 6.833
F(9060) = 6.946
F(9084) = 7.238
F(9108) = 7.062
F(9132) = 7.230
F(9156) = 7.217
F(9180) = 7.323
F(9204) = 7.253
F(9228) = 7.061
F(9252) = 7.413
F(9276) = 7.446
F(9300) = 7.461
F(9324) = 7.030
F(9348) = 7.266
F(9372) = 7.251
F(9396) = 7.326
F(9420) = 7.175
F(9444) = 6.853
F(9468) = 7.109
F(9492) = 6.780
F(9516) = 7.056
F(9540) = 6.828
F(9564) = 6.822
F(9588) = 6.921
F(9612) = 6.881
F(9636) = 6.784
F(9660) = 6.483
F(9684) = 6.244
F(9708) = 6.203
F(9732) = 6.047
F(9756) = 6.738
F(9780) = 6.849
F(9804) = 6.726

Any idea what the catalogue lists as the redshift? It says 0.14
